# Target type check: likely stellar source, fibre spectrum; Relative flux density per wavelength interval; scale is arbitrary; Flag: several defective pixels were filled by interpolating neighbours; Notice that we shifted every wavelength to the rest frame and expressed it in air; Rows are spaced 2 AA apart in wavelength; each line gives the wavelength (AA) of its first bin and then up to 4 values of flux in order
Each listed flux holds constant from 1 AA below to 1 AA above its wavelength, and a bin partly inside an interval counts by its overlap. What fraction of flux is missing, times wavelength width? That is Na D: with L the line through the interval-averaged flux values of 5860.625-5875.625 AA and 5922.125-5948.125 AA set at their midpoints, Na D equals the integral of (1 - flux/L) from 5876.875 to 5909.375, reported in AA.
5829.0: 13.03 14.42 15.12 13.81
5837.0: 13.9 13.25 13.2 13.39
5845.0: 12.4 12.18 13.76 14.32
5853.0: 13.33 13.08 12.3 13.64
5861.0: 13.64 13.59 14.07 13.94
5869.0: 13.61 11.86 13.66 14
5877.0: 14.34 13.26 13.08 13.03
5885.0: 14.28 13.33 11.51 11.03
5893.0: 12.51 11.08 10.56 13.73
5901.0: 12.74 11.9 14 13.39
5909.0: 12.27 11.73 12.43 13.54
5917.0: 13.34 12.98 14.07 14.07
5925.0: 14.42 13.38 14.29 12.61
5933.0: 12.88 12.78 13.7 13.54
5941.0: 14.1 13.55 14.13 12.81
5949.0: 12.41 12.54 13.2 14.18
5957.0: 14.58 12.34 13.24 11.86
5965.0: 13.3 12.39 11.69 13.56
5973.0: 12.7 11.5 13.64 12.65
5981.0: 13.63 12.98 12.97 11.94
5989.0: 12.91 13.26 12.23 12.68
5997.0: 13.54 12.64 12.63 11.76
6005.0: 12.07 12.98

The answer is 2.1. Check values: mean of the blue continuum 13.5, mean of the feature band 12.7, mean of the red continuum 13.6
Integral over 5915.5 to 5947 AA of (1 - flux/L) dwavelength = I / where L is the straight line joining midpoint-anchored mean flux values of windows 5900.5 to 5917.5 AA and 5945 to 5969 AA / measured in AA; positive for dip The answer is -1.66 AA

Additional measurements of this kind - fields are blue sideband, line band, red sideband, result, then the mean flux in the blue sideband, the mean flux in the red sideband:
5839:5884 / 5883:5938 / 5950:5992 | 1.0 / 13.3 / 12.9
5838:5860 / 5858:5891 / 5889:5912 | -1.7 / 13.2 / 12.2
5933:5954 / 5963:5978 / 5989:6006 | 0.4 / 13.3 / 12.6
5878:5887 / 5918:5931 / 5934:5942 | -0.3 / 13.4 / 13.5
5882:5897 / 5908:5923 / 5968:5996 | -0.7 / 12.3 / 12.7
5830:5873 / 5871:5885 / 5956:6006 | -0.2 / 13.5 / 12.7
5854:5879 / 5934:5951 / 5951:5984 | -0.3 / 13.5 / 13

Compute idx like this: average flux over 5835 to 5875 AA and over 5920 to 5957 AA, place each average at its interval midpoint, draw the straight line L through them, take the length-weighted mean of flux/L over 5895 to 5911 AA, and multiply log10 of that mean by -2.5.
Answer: 0.08 mag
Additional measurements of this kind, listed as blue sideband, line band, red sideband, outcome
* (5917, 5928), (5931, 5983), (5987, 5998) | 0.02 mag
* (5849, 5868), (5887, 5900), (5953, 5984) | 0.13 mag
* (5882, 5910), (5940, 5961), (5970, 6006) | -0.06 mag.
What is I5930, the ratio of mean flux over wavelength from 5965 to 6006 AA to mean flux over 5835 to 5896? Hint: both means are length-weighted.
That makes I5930 0.96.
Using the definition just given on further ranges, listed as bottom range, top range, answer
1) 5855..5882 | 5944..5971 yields 0.97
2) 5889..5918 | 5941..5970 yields 1.05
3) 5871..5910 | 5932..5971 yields 1.03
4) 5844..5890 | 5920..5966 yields 1.01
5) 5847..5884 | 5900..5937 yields 0.98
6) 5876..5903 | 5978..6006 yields 1.01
